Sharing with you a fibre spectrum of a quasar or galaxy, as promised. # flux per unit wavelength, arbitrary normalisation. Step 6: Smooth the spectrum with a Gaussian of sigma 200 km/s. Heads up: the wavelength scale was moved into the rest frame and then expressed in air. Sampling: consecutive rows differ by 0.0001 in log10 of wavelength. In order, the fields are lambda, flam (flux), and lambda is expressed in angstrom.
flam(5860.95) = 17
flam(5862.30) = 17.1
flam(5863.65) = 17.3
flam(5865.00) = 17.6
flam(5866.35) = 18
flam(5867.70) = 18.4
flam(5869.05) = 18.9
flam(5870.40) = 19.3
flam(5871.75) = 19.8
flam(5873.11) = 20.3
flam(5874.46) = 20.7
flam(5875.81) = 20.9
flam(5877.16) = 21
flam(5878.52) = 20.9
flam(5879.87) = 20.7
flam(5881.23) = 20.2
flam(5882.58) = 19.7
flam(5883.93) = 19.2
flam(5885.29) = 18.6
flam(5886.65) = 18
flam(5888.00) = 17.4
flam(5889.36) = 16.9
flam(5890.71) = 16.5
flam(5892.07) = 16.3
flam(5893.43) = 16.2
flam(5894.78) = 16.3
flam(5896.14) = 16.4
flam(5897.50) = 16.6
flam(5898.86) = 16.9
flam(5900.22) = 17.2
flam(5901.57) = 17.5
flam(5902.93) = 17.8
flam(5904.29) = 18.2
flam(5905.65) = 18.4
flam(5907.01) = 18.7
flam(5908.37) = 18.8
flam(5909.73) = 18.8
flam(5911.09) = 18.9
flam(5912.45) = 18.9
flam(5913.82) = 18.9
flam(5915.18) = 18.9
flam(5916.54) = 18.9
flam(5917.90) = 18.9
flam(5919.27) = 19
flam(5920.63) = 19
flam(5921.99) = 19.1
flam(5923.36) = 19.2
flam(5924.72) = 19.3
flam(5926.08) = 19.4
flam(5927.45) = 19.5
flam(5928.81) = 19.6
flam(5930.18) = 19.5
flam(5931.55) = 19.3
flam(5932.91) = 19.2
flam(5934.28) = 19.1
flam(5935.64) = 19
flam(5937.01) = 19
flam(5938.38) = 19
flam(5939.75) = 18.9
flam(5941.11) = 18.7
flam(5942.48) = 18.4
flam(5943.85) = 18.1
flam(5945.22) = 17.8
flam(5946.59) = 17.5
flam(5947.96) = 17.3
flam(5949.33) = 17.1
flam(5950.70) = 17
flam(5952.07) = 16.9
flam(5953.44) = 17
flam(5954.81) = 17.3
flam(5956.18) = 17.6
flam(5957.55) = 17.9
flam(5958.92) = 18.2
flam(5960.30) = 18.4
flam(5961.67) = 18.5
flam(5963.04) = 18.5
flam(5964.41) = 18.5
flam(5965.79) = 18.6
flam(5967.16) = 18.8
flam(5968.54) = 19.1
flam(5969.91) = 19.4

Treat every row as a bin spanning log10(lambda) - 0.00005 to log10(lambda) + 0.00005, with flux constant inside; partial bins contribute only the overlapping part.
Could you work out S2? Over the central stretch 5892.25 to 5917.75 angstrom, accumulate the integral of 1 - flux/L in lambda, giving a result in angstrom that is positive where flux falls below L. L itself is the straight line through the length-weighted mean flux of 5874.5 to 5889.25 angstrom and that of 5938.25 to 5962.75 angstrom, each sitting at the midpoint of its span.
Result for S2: 1.48 angstrom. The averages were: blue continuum 19.6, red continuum 17.9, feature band 17.9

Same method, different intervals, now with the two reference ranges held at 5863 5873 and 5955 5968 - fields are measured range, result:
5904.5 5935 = -1.03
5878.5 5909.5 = 0.97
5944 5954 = 0.58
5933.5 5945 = -0.23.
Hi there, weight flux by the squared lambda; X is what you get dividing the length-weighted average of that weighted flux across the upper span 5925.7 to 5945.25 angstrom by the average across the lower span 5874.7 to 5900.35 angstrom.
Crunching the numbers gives 1.06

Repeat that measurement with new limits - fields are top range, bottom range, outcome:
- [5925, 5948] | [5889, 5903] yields 1.14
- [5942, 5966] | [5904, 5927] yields 0.95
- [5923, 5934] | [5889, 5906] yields 1.15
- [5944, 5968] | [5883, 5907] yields 1.05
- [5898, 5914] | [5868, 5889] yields 0.94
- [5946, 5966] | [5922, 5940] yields 0.93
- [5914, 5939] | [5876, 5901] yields 1.07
